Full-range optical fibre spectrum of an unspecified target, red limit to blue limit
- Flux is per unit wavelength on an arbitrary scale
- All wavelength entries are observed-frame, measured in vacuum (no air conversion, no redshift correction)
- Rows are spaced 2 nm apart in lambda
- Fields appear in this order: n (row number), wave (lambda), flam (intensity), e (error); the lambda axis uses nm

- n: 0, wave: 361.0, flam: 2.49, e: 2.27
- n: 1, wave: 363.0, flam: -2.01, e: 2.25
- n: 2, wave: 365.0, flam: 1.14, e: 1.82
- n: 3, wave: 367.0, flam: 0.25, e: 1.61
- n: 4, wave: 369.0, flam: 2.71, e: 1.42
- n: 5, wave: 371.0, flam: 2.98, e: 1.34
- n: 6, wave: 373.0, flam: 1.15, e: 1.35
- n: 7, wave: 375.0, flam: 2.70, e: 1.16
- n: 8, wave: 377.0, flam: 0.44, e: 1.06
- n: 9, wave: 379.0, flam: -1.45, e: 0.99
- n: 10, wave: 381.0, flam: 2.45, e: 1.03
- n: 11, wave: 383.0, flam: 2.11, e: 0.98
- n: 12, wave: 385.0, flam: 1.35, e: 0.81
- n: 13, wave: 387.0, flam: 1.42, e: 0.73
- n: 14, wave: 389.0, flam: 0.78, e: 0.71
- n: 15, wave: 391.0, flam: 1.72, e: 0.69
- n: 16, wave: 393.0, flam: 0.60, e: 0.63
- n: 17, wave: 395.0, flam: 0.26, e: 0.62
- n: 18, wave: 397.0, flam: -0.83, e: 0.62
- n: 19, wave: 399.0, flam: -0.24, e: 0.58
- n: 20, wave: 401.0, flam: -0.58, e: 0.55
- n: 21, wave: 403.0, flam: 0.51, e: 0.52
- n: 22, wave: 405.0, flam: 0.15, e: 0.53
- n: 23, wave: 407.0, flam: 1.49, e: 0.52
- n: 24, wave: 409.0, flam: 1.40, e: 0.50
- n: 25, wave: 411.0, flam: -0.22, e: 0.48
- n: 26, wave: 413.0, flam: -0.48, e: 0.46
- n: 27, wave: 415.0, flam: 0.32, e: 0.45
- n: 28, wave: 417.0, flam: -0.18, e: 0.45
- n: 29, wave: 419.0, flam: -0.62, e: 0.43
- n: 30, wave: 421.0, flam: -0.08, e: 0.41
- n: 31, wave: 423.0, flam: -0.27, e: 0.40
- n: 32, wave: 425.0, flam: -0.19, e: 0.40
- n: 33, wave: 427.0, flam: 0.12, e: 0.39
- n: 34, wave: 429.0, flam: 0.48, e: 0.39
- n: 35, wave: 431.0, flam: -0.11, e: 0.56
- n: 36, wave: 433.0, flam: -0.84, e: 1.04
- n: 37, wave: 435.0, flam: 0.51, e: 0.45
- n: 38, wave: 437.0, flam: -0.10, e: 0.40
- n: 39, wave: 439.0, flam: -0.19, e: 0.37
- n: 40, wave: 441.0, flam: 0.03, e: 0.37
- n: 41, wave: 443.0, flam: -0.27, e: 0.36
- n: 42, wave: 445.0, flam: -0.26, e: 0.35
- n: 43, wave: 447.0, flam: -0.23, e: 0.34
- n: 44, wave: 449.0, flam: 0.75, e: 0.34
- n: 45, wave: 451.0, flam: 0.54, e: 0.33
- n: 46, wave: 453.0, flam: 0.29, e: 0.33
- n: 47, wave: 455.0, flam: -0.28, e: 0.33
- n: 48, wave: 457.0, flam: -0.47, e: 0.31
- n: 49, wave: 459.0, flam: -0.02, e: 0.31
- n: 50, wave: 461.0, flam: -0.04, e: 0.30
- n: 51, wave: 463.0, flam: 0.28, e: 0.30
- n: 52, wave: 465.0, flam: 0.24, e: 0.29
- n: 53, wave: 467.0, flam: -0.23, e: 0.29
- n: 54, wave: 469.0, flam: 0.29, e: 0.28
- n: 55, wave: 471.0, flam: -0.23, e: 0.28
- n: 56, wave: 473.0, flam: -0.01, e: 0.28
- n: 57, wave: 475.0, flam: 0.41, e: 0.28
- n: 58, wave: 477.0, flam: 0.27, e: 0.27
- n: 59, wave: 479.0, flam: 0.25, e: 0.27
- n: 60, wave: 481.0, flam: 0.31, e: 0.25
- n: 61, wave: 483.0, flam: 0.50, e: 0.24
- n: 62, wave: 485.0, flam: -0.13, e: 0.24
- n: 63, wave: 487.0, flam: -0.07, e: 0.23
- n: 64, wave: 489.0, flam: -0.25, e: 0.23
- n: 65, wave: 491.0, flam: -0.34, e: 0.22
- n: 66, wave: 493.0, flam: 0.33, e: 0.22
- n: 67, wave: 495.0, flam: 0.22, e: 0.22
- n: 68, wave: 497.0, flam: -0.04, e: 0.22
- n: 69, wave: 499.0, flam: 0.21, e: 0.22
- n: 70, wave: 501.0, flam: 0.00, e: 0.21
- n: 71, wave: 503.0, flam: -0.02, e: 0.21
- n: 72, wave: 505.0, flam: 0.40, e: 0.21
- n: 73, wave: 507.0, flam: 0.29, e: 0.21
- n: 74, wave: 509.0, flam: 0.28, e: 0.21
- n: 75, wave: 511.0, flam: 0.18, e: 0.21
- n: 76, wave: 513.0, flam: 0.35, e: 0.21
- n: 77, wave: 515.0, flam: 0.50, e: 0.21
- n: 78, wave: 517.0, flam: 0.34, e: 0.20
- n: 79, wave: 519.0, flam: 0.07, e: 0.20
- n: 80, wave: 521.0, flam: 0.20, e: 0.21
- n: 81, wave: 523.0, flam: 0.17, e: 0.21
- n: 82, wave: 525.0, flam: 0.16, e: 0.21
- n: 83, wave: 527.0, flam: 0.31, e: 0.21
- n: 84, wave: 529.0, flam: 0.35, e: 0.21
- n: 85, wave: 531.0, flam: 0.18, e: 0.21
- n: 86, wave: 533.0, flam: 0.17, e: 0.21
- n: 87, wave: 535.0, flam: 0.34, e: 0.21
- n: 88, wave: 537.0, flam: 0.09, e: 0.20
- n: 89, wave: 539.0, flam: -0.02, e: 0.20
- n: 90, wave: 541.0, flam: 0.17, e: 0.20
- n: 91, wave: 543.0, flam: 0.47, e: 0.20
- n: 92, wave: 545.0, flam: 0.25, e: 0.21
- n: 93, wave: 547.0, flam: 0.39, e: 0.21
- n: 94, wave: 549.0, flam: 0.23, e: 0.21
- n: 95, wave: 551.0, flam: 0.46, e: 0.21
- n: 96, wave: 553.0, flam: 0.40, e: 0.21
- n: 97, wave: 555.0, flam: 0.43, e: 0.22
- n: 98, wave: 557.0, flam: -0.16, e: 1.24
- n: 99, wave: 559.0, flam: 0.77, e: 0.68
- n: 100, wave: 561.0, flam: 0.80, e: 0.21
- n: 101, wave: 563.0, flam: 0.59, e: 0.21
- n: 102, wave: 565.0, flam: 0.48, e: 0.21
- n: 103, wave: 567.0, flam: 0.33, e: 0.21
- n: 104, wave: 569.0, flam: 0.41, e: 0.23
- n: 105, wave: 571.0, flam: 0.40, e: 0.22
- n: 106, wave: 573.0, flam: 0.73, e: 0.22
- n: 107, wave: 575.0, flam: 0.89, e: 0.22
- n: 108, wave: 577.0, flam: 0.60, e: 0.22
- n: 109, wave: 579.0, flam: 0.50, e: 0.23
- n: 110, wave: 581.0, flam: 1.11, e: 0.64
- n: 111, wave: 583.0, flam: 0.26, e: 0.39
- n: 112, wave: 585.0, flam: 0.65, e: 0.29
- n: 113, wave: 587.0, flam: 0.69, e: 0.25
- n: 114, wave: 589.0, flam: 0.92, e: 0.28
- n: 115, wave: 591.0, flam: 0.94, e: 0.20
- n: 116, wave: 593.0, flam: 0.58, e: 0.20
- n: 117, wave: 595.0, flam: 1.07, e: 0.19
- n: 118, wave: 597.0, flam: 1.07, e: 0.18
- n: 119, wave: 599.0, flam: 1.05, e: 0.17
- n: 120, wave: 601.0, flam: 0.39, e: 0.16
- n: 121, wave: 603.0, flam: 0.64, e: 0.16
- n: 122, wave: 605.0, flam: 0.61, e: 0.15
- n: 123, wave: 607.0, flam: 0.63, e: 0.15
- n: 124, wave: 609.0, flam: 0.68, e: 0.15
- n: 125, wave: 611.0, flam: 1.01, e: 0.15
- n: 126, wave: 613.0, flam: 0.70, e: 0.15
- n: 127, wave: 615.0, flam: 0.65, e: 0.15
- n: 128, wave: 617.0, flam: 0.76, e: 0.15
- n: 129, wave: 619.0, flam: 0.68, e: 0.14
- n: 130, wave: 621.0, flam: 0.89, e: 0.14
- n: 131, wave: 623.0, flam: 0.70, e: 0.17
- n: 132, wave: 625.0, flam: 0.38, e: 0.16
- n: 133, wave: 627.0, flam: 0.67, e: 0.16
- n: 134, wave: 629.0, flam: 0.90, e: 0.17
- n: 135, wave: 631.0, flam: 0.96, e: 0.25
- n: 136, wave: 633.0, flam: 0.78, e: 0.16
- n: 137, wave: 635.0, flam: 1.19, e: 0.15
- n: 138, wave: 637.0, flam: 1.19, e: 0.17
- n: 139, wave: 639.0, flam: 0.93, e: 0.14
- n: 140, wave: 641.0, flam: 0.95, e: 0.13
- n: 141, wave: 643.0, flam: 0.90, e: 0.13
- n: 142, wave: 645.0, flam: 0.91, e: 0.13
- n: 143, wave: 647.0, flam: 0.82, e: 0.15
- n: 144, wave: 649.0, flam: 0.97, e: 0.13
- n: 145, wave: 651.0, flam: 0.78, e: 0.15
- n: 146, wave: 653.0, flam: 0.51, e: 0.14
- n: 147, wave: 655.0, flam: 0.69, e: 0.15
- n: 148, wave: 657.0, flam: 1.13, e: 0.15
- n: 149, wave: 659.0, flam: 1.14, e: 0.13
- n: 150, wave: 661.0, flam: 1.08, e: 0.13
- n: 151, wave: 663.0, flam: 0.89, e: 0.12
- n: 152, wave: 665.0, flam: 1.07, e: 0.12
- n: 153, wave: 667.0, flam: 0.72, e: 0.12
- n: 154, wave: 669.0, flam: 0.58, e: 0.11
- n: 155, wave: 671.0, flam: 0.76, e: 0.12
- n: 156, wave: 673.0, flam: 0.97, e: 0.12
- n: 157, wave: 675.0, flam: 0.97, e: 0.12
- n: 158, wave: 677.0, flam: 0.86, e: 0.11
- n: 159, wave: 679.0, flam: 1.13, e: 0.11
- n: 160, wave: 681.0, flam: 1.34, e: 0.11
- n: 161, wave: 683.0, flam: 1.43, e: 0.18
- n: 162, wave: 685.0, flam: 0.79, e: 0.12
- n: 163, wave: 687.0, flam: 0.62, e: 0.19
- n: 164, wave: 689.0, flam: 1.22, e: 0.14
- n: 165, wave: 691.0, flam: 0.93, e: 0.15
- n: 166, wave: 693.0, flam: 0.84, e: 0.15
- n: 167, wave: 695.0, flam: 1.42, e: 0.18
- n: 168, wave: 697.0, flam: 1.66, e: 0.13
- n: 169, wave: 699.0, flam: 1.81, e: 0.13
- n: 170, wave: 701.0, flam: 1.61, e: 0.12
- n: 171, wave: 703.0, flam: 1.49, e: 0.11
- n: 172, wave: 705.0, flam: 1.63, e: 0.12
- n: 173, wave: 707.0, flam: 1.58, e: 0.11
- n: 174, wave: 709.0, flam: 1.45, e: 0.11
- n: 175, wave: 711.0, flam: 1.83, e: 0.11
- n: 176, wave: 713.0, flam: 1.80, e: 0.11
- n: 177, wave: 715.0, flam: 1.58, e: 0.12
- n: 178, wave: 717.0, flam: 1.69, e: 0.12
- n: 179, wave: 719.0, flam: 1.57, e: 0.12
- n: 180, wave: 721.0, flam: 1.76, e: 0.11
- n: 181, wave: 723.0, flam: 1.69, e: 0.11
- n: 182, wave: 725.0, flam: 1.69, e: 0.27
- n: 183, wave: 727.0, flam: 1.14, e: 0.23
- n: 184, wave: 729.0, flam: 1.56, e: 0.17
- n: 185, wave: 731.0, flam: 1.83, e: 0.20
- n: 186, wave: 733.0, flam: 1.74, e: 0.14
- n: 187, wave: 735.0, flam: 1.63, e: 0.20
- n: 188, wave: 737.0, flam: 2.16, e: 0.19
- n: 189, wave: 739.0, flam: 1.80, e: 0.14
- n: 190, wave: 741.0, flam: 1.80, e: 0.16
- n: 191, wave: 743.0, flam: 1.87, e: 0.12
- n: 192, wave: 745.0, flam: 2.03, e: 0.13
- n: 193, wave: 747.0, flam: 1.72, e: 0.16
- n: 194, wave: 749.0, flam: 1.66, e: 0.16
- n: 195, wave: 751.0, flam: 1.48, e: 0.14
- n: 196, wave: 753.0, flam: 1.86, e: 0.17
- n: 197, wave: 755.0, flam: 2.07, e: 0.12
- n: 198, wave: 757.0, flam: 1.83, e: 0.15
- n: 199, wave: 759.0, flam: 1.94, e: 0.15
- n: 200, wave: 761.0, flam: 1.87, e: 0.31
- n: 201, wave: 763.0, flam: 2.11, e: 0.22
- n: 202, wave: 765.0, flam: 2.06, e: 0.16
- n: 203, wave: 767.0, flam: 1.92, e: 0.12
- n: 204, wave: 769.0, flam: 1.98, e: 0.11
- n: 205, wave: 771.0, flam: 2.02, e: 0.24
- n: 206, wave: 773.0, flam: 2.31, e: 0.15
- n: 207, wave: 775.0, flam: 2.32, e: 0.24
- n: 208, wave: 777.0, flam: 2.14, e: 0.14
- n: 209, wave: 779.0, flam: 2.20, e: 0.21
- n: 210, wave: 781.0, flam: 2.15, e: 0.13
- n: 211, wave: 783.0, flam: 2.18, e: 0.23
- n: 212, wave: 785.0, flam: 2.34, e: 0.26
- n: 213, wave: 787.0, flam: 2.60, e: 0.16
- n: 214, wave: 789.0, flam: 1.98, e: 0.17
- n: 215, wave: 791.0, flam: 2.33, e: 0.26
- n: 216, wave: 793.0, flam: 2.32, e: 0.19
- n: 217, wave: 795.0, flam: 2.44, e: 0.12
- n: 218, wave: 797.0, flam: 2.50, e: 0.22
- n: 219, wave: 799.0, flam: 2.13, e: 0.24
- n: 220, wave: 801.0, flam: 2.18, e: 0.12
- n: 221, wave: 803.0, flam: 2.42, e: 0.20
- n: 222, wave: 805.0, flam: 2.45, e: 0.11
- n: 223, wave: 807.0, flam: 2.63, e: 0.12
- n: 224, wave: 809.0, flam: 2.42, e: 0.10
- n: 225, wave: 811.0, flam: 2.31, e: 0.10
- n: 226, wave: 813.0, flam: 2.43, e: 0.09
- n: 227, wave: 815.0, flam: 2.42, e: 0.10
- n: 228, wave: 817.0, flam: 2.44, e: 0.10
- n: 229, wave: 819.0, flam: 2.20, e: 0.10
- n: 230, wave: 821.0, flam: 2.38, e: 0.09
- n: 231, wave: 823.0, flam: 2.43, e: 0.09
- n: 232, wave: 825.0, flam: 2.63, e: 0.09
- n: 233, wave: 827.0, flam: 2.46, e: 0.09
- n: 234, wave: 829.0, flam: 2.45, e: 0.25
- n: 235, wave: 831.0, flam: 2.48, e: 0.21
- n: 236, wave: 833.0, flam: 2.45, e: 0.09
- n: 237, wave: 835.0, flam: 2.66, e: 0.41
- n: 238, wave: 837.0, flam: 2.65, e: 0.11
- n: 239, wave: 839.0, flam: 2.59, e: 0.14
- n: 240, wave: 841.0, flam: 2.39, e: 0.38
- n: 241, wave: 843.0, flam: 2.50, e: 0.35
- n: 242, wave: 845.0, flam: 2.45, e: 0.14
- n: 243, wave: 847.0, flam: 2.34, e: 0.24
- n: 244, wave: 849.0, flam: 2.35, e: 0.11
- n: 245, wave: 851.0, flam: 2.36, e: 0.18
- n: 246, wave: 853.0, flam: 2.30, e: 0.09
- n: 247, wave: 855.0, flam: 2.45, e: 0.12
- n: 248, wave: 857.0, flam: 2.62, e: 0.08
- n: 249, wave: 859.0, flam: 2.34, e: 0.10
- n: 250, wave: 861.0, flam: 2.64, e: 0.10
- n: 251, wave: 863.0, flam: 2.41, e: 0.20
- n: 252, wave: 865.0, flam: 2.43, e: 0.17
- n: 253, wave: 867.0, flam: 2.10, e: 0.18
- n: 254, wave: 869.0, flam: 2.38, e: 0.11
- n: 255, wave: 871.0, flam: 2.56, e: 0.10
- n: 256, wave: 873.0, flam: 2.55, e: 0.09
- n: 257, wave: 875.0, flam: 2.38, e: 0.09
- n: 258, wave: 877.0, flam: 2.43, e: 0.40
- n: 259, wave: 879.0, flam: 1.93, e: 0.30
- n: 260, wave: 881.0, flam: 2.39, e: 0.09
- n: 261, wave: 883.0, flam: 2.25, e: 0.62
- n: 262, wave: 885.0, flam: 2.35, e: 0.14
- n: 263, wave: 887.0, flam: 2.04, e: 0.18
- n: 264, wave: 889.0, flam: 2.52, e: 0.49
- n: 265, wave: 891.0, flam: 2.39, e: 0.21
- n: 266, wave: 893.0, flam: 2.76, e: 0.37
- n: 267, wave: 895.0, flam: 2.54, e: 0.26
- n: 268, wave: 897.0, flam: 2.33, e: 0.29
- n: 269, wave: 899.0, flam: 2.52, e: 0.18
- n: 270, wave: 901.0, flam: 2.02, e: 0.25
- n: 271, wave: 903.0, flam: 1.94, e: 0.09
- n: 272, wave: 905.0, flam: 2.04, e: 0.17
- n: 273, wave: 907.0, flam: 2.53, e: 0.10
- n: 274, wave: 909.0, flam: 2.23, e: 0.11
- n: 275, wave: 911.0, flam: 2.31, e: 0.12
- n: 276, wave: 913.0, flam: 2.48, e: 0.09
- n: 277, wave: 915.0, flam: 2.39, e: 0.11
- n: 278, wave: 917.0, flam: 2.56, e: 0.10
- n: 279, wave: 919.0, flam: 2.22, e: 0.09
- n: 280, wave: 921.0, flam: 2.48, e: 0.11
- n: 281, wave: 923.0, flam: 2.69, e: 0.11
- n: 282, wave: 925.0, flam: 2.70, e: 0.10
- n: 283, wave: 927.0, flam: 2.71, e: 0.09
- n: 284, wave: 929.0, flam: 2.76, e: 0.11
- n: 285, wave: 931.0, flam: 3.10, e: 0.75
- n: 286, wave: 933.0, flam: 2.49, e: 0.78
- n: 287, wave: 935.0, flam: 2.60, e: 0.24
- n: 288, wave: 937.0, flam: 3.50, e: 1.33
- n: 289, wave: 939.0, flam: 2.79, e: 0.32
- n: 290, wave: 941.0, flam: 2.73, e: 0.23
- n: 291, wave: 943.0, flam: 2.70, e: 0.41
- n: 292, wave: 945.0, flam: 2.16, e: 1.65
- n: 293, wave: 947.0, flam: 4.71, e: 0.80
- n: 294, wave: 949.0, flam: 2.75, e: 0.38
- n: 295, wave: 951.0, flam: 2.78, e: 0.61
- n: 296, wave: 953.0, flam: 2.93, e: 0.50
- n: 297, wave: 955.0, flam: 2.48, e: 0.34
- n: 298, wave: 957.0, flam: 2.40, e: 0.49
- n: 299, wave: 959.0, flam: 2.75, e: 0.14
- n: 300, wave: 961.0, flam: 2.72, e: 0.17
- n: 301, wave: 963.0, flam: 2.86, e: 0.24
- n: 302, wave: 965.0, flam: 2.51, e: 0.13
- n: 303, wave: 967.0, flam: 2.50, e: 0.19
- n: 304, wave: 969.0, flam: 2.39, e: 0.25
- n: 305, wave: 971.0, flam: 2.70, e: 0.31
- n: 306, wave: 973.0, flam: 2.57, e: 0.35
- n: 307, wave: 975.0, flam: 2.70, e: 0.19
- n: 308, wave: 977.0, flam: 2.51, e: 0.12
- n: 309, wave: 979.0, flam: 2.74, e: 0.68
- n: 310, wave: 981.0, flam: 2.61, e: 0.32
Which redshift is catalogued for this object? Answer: 0.74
